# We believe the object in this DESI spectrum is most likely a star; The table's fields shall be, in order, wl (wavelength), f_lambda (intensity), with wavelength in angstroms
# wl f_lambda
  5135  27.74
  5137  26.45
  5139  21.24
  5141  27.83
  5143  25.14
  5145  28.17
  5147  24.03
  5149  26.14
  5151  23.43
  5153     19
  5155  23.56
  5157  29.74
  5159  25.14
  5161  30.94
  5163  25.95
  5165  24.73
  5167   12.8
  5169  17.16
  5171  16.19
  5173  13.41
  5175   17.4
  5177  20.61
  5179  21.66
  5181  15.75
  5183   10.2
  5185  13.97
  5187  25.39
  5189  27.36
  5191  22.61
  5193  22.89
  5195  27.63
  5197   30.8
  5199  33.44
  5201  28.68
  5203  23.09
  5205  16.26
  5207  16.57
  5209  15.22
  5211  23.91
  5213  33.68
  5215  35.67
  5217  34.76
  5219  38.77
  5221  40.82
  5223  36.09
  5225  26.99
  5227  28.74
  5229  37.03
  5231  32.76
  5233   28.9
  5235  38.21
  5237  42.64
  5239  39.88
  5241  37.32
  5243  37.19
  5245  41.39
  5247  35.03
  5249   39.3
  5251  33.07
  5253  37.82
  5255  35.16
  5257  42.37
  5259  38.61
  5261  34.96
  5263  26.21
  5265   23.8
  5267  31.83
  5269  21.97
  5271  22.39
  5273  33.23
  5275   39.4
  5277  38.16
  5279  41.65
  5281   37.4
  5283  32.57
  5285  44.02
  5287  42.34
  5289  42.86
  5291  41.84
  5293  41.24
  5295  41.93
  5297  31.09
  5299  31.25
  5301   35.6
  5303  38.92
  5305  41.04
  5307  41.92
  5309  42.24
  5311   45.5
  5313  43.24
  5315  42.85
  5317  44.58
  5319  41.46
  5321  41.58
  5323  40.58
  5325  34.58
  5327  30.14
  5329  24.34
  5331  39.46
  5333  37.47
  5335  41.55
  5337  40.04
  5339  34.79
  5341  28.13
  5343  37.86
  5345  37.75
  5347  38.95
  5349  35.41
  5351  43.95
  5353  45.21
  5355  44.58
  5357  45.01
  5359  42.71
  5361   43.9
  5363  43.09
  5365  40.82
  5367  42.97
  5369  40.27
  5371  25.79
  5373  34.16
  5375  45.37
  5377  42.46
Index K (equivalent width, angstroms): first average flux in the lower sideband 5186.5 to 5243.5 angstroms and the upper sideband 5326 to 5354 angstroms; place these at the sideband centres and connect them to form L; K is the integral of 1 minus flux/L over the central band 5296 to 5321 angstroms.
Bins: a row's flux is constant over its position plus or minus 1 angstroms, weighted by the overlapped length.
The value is -3.4 angstroms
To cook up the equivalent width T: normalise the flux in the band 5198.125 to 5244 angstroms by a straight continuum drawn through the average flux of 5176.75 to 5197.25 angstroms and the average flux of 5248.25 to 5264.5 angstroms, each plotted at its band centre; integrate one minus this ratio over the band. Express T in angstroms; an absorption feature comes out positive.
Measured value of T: -5.0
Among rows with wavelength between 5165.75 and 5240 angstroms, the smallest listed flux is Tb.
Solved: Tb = 10.2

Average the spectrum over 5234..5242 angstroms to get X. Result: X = 39.5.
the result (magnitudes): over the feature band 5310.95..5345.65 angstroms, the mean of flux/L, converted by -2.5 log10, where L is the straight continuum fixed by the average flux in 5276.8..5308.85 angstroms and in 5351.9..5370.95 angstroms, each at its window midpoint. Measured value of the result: 0.08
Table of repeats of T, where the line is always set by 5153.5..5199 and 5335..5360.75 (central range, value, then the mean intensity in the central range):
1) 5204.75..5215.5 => 0.8 angstroms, 23.5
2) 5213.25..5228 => -4.5 angstroms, 34.5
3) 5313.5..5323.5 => -1.5 angstroms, 42.3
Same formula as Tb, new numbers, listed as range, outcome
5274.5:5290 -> 32.57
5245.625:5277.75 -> 21.97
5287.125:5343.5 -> 24.34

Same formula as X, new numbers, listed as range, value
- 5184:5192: 22.3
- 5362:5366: 42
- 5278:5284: 37.2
